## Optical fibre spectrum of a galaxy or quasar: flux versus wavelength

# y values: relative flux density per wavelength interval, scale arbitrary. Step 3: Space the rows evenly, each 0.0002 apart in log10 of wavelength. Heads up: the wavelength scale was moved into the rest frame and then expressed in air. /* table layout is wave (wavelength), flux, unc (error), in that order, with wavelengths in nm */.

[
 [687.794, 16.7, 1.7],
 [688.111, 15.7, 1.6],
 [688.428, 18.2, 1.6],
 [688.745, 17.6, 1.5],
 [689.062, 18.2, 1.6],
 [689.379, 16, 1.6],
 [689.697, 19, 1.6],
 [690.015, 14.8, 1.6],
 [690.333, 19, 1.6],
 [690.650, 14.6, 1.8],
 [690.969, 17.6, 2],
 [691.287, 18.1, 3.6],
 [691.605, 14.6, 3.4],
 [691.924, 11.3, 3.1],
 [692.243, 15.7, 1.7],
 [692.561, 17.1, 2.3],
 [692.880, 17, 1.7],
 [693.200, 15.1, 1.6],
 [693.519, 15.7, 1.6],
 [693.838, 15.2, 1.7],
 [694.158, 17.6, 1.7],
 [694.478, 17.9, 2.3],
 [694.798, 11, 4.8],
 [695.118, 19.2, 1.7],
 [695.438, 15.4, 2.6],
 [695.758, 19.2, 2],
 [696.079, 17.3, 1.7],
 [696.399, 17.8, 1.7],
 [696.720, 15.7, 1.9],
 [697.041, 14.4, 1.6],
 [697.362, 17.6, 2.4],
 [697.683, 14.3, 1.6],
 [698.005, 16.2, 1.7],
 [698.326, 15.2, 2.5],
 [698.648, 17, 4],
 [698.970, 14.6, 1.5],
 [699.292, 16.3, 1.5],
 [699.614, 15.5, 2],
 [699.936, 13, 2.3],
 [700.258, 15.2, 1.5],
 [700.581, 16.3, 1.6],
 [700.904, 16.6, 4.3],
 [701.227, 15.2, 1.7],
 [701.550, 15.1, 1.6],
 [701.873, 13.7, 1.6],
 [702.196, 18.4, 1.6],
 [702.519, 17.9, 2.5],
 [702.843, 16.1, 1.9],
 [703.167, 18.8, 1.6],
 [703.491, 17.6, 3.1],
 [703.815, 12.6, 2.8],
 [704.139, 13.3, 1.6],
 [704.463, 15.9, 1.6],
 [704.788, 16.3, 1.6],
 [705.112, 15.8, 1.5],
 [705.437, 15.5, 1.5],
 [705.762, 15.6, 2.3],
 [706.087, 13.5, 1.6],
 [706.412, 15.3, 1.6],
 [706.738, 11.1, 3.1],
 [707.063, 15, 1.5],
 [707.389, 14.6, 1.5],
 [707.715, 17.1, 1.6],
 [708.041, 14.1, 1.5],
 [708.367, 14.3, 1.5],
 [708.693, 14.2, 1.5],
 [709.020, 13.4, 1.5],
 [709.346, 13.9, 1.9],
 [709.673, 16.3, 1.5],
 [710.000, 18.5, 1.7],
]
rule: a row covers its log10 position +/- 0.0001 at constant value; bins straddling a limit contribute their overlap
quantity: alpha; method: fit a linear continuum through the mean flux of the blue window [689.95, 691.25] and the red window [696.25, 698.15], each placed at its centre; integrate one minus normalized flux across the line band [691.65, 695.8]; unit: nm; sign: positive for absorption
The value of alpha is 0.14 nm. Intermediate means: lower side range 16.8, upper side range 16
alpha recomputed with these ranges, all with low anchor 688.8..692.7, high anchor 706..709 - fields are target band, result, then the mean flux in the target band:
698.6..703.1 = -0.20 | 15.8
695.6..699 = -0.17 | 16.4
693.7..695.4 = -0.03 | 16.1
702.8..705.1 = -0.16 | 15.8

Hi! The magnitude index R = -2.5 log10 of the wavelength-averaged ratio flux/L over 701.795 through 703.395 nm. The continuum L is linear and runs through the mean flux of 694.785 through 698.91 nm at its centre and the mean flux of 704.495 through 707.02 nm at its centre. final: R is -0.12 mag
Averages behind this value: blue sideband 16.3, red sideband 14.8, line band 17.2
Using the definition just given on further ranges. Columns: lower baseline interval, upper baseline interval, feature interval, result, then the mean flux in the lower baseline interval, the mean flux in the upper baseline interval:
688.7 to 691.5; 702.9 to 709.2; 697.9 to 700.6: 0.033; 17.1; 15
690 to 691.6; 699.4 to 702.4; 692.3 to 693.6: 0.020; 16.8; 15.5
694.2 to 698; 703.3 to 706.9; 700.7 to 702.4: -0.031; 16.4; 14.8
